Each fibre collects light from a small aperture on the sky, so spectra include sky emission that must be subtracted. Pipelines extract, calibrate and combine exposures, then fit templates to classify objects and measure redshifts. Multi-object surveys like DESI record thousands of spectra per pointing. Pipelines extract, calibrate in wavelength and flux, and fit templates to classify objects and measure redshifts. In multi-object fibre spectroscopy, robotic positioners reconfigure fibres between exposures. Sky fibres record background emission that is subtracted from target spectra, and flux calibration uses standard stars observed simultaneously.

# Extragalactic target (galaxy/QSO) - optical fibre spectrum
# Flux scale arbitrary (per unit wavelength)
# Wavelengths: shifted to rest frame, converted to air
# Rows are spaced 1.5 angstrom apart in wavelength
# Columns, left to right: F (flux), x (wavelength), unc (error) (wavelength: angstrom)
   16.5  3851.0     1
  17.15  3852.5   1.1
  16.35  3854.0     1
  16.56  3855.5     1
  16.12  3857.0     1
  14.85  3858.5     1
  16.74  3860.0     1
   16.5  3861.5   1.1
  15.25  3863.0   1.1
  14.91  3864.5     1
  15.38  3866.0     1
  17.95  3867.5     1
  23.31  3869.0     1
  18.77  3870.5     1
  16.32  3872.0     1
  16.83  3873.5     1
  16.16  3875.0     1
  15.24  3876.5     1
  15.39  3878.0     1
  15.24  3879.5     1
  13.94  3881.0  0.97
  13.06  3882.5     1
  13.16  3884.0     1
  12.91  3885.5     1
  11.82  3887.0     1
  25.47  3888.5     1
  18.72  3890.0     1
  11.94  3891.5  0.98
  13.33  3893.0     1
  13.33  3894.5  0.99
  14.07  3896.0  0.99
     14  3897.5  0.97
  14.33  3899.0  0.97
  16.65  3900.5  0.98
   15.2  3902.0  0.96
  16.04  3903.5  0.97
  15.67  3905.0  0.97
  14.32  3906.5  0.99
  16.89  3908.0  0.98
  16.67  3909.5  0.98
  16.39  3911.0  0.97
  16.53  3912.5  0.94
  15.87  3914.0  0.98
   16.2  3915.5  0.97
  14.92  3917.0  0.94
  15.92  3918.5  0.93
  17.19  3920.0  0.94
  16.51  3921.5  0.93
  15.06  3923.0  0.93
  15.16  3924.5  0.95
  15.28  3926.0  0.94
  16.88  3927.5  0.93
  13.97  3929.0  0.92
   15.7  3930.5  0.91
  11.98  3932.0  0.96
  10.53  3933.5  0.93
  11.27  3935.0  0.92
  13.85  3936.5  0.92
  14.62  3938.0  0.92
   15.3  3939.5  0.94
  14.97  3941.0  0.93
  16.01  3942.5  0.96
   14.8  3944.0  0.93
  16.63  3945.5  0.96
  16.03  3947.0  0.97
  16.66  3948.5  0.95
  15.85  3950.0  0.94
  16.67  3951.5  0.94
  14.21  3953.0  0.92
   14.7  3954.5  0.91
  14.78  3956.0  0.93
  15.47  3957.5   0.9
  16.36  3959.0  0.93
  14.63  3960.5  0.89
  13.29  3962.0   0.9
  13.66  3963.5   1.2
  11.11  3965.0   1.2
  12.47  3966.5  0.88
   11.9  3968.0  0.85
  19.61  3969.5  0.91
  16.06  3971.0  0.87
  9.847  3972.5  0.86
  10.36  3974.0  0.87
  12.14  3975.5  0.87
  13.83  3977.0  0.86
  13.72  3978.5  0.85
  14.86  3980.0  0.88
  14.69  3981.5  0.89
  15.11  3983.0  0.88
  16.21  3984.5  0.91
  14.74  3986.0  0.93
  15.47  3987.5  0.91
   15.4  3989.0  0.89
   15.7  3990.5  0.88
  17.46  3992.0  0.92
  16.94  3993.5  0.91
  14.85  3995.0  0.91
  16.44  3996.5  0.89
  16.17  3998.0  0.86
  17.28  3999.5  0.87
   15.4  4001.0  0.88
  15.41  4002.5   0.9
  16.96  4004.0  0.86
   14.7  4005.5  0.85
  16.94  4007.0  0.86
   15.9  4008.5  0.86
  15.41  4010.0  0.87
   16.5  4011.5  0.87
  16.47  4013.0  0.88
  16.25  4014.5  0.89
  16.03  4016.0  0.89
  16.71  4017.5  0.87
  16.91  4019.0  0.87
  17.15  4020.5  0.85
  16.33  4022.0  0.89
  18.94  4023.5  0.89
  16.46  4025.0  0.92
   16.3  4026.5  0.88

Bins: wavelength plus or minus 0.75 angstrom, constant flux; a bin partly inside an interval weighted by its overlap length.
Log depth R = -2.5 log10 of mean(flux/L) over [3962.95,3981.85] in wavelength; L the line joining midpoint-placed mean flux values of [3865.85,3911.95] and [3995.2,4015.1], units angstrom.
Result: 0.20 mag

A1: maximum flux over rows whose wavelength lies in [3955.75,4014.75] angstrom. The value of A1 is 19.61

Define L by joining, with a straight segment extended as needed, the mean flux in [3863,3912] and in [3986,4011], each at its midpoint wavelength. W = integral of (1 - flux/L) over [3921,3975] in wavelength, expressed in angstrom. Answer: 4.7 angstrom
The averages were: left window 15.7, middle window 14.5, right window 16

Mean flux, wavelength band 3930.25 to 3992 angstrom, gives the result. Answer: 14.4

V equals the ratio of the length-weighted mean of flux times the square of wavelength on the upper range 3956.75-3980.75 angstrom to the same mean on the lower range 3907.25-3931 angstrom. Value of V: 0.88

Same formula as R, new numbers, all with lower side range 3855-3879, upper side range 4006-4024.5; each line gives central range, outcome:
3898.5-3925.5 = 0.05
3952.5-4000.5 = 0.13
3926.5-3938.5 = 0.22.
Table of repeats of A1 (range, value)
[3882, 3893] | 25.47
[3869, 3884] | 23.31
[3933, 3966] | 16.67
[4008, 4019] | 16.91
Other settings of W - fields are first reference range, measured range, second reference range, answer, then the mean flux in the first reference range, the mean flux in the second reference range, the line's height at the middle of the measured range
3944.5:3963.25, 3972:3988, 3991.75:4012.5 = 2.07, 15.4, 16.1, 15.8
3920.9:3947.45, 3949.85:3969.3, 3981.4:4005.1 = 1.09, 14.7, 15.9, 15.2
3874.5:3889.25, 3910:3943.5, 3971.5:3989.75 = -0.89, 15.2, 13.9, 14.6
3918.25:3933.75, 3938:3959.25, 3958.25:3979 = -2.00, 15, 13.5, 14.2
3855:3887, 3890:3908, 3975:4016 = 1.21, 15.8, 15.6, 15.8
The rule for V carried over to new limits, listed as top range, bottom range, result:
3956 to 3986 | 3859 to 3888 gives 0.93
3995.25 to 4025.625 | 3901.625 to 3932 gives 1.09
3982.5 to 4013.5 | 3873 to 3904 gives 1.12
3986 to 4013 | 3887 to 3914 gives 1.07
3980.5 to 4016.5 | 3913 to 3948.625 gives 1.10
